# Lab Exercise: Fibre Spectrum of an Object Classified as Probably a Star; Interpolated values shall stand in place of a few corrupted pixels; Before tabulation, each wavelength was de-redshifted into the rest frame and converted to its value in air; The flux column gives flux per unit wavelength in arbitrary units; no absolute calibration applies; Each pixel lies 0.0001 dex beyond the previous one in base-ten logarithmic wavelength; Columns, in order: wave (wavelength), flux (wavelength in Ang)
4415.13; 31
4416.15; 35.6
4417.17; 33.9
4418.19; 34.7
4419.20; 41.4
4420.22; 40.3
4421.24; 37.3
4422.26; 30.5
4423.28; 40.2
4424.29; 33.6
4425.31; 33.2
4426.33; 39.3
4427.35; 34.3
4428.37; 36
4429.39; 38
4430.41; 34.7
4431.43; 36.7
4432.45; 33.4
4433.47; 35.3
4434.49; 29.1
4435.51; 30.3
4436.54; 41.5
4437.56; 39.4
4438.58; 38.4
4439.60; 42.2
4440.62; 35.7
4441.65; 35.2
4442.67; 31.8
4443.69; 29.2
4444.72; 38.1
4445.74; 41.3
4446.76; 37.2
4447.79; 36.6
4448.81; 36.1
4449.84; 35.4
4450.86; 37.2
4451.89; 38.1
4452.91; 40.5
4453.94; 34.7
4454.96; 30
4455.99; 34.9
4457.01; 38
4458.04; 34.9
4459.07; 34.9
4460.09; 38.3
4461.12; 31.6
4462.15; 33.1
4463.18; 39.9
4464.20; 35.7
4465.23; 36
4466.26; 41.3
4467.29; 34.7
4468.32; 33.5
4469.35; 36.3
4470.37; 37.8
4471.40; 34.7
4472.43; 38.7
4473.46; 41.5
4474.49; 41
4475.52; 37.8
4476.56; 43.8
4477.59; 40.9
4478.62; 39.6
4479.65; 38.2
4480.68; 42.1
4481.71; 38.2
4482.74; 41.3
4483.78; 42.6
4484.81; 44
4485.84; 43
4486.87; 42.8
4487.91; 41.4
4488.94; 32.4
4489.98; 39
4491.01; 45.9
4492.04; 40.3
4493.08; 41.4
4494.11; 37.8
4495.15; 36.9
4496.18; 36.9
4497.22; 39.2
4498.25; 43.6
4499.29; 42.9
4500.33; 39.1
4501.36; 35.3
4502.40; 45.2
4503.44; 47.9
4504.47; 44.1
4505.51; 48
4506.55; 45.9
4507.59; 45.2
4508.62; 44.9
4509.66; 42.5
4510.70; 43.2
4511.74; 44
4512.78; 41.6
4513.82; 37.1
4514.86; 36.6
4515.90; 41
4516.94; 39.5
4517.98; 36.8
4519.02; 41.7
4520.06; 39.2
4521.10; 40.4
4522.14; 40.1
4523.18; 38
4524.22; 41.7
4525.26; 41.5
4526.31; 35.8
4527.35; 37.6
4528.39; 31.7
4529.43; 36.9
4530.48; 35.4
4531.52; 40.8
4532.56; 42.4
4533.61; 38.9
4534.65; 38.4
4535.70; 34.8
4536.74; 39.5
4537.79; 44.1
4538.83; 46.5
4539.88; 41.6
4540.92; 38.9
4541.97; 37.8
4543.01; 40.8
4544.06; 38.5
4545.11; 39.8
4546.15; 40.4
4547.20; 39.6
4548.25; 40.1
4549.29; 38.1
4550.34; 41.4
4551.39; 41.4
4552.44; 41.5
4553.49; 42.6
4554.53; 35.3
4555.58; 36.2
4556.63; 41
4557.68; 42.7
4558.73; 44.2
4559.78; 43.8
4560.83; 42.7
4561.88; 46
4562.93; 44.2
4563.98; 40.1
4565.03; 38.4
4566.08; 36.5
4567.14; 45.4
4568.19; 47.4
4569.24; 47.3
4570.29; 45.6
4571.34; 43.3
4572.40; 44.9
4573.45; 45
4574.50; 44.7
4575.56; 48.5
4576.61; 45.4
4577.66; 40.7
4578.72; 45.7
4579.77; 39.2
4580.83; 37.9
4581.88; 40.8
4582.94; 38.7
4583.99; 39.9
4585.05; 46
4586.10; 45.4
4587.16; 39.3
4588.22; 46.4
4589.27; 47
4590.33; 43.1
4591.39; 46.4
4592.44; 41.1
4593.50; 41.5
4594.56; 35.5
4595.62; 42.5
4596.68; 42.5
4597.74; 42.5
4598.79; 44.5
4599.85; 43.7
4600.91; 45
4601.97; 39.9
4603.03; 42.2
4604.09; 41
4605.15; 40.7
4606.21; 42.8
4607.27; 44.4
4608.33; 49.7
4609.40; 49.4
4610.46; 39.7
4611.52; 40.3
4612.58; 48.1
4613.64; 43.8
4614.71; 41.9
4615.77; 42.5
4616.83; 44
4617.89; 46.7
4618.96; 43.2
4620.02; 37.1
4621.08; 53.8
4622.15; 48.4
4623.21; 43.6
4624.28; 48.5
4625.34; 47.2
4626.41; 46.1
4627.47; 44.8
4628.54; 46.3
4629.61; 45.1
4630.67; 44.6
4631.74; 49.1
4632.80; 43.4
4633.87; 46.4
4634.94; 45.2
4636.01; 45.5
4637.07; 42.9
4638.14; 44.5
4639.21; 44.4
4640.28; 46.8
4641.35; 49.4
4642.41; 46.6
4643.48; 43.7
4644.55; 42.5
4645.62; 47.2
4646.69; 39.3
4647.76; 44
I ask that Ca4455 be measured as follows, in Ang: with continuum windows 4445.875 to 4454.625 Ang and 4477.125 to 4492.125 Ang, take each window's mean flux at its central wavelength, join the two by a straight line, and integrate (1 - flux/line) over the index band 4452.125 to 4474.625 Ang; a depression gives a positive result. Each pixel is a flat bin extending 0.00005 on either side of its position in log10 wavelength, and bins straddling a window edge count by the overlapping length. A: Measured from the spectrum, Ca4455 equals 1.2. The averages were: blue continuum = 37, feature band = 36.4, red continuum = 40.8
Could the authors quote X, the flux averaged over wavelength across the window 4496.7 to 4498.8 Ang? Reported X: 41.4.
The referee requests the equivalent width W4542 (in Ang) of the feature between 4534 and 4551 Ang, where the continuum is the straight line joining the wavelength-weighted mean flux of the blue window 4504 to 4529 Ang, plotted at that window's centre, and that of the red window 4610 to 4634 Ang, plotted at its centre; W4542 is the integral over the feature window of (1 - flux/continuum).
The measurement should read 0.72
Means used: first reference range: 40.7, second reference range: 45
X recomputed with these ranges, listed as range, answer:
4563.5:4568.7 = 41.5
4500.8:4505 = 43.1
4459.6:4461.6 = 34.9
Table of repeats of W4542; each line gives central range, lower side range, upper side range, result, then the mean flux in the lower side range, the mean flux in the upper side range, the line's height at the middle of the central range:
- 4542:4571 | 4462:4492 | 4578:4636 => 0.4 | 39.3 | 43.8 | 42.1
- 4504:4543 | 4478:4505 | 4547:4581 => 1.1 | 40.8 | 42.4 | 41.5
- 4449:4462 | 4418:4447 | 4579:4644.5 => 0.5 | 36.2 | 44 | 37.2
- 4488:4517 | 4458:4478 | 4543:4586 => -1.7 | 37.4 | 42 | 39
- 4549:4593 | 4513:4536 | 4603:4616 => -1.4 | 38.5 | 43.6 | 41.3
